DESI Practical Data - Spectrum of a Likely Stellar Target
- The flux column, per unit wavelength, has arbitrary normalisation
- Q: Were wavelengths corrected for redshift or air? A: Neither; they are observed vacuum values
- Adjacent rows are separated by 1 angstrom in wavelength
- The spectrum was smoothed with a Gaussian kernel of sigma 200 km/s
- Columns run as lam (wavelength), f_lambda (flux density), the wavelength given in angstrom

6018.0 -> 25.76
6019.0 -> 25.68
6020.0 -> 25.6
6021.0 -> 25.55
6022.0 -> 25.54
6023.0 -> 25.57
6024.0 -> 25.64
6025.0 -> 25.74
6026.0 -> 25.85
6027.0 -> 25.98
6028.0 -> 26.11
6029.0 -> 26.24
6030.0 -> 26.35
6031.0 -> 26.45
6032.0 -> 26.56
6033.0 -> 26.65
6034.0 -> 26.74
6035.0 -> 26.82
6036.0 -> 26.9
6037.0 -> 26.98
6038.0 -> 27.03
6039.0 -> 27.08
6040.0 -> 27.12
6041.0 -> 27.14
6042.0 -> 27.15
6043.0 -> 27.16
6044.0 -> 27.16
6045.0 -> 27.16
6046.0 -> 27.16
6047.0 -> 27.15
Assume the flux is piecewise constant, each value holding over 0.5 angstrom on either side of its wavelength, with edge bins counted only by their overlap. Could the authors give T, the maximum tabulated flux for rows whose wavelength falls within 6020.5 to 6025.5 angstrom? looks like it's 25.74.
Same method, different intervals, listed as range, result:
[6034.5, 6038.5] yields 27.03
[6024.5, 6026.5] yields 25.85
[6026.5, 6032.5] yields 26.56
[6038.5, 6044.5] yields 27.16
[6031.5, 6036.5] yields 26.9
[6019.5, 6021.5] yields 25.6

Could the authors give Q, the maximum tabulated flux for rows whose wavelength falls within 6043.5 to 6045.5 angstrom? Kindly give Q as 27.16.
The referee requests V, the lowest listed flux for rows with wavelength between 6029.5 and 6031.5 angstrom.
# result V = 26.35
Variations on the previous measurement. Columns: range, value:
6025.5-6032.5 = 25.85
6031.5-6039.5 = 26.56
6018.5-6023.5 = 25.54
